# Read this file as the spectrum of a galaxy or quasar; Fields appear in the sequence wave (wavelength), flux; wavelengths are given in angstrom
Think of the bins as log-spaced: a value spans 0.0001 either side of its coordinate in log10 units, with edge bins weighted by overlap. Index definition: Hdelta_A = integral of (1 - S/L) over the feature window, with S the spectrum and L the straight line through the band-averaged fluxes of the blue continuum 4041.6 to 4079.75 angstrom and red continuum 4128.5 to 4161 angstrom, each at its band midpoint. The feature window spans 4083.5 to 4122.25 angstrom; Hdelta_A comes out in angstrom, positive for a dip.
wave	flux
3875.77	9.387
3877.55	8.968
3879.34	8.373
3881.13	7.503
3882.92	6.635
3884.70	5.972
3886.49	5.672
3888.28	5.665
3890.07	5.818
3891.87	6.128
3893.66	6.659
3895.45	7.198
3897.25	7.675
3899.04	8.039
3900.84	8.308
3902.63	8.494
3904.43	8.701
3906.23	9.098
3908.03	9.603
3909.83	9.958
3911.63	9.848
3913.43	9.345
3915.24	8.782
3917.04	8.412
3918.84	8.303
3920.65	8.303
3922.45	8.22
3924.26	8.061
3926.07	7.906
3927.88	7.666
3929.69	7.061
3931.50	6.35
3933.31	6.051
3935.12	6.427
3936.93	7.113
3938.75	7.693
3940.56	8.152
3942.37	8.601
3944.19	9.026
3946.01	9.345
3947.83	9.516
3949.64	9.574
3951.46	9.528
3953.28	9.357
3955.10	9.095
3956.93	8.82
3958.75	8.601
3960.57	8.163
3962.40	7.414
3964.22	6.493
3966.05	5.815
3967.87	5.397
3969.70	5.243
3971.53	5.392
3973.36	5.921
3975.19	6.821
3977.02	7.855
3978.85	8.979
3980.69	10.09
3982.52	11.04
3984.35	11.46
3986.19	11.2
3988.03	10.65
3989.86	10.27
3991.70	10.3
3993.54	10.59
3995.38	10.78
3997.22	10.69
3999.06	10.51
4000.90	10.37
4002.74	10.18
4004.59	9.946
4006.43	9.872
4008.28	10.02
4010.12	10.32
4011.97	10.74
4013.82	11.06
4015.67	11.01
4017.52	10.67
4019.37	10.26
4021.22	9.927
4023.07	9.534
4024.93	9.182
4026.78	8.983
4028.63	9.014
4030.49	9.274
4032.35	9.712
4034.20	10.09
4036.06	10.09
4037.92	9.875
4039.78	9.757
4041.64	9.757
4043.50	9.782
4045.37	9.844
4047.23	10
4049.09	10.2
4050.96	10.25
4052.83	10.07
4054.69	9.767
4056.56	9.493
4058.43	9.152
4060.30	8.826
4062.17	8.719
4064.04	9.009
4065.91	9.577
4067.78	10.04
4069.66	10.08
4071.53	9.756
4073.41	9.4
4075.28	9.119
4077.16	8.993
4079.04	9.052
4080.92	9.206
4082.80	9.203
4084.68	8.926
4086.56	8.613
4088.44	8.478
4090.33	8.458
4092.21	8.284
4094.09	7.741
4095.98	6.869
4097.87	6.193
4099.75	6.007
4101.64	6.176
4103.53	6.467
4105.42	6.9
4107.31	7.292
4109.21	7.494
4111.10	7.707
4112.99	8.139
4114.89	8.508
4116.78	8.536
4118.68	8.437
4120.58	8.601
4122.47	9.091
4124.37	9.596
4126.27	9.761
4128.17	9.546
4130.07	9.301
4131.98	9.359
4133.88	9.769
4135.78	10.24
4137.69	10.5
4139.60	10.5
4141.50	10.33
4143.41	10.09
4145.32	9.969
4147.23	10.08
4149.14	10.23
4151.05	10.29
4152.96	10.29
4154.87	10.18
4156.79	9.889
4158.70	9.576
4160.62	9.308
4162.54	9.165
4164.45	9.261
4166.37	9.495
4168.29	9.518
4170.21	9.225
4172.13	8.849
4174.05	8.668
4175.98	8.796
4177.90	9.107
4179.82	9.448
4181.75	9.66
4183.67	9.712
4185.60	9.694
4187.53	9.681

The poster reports 8.1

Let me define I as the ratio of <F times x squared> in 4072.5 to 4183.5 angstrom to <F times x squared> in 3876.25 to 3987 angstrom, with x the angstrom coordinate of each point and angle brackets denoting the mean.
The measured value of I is 1.23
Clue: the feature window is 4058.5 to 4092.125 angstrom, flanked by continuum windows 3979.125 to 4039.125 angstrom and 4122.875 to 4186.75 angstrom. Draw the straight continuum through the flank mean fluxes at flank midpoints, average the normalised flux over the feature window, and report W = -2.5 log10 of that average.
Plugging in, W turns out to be 0.10 mag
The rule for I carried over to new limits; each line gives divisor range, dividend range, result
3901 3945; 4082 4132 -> 1.08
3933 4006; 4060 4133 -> 1.03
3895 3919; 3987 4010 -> 1.24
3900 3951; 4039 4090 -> 1.21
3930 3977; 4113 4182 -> 1.38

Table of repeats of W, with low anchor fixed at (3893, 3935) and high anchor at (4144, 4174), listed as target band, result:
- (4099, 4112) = 0.33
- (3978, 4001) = -0.22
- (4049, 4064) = -0.05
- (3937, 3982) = 0.06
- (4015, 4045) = -0.11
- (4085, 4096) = 0.13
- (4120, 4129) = 0.01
